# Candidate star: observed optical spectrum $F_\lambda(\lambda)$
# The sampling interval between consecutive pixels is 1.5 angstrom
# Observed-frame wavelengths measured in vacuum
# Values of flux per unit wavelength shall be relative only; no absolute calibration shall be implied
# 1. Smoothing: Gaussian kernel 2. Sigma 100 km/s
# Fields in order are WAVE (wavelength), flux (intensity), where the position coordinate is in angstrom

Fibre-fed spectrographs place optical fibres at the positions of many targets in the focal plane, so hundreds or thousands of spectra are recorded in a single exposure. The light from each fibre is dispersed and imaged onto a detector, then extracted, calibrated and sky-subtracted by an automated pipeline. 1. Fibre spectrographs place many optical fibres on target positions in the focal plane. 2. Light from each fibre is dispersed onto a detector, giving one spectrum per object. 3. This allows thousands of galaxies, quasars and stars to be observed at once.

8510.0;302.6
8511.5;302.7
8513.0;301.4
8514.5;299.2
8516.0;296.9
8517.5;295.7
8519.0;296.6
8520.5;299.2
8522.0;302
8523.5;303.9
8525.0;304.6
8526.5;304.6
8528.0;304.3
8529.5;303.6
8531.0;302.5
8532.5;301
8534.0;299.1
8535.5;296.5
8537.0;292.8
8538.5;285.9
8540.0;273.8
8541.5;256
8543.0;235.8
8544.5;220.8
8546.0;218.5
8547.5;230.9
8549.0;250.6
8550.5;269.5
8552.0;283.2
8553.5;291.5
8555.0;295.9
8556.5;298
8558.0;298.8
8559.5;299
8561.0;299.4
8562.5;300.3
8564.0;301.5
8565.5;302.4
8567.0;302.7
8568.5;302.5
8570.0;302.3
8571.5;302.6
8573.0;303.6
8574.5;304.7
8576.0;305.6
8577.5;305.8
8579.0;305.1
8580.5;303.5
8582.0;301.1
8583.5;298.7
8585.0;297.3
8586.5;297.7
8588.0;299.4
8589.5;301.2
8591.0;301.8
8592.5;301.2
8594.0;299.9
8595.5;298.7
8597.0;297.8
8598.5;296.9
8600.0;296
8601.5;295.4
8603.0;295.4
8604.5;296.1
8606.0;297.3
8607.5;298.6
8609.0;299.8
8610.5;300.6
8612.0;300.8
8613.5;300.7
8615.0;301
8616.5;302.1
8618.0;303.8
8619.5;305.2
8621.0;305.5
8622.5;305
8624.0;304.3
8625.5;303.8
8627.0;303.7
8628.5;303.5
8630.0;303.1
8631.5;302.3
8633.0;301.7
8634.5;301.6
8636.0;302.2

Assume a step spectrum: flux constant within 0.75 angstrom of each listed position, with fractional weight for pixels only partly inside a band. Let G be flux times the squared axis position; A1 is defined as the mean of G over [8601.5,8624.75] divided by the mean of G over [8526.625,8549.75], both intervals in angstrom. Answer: 1.12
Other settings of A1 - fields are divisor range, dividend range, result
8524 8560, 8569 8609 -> 1.08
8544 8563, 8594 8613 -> 1.10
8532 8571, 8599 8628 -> 1.09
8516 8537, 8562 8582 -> 1.02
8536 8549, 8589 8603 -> 1.20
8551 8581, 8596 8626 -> 1.01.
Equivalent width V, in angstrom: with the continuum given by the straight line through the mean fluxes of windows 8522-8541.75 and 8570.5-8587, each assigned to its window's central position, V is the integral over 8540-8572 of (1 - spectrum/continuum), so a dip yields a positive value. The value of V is 2.2 angstrom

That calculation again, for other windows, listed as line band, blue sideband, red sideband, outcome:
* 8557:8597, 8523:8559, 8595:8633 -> -1.5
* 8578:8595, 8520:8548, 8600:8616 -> -0.4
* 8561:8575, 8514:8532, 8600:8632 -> -0.1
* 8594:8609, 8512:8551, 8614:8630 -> 0.1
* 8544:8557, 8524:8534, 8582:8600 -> 1.7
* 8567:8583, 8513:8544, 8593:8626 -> -0.4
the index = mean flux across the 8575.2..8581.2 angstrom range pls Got 305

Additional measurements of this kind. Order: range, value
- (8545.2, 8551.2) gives 242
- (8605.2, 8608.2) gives 298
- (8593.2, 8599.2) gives 298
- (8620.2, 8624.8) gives 305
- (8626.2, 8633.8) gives 303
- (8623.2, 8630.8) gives 304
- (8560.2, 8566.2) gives 301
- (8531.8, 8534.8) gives 300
